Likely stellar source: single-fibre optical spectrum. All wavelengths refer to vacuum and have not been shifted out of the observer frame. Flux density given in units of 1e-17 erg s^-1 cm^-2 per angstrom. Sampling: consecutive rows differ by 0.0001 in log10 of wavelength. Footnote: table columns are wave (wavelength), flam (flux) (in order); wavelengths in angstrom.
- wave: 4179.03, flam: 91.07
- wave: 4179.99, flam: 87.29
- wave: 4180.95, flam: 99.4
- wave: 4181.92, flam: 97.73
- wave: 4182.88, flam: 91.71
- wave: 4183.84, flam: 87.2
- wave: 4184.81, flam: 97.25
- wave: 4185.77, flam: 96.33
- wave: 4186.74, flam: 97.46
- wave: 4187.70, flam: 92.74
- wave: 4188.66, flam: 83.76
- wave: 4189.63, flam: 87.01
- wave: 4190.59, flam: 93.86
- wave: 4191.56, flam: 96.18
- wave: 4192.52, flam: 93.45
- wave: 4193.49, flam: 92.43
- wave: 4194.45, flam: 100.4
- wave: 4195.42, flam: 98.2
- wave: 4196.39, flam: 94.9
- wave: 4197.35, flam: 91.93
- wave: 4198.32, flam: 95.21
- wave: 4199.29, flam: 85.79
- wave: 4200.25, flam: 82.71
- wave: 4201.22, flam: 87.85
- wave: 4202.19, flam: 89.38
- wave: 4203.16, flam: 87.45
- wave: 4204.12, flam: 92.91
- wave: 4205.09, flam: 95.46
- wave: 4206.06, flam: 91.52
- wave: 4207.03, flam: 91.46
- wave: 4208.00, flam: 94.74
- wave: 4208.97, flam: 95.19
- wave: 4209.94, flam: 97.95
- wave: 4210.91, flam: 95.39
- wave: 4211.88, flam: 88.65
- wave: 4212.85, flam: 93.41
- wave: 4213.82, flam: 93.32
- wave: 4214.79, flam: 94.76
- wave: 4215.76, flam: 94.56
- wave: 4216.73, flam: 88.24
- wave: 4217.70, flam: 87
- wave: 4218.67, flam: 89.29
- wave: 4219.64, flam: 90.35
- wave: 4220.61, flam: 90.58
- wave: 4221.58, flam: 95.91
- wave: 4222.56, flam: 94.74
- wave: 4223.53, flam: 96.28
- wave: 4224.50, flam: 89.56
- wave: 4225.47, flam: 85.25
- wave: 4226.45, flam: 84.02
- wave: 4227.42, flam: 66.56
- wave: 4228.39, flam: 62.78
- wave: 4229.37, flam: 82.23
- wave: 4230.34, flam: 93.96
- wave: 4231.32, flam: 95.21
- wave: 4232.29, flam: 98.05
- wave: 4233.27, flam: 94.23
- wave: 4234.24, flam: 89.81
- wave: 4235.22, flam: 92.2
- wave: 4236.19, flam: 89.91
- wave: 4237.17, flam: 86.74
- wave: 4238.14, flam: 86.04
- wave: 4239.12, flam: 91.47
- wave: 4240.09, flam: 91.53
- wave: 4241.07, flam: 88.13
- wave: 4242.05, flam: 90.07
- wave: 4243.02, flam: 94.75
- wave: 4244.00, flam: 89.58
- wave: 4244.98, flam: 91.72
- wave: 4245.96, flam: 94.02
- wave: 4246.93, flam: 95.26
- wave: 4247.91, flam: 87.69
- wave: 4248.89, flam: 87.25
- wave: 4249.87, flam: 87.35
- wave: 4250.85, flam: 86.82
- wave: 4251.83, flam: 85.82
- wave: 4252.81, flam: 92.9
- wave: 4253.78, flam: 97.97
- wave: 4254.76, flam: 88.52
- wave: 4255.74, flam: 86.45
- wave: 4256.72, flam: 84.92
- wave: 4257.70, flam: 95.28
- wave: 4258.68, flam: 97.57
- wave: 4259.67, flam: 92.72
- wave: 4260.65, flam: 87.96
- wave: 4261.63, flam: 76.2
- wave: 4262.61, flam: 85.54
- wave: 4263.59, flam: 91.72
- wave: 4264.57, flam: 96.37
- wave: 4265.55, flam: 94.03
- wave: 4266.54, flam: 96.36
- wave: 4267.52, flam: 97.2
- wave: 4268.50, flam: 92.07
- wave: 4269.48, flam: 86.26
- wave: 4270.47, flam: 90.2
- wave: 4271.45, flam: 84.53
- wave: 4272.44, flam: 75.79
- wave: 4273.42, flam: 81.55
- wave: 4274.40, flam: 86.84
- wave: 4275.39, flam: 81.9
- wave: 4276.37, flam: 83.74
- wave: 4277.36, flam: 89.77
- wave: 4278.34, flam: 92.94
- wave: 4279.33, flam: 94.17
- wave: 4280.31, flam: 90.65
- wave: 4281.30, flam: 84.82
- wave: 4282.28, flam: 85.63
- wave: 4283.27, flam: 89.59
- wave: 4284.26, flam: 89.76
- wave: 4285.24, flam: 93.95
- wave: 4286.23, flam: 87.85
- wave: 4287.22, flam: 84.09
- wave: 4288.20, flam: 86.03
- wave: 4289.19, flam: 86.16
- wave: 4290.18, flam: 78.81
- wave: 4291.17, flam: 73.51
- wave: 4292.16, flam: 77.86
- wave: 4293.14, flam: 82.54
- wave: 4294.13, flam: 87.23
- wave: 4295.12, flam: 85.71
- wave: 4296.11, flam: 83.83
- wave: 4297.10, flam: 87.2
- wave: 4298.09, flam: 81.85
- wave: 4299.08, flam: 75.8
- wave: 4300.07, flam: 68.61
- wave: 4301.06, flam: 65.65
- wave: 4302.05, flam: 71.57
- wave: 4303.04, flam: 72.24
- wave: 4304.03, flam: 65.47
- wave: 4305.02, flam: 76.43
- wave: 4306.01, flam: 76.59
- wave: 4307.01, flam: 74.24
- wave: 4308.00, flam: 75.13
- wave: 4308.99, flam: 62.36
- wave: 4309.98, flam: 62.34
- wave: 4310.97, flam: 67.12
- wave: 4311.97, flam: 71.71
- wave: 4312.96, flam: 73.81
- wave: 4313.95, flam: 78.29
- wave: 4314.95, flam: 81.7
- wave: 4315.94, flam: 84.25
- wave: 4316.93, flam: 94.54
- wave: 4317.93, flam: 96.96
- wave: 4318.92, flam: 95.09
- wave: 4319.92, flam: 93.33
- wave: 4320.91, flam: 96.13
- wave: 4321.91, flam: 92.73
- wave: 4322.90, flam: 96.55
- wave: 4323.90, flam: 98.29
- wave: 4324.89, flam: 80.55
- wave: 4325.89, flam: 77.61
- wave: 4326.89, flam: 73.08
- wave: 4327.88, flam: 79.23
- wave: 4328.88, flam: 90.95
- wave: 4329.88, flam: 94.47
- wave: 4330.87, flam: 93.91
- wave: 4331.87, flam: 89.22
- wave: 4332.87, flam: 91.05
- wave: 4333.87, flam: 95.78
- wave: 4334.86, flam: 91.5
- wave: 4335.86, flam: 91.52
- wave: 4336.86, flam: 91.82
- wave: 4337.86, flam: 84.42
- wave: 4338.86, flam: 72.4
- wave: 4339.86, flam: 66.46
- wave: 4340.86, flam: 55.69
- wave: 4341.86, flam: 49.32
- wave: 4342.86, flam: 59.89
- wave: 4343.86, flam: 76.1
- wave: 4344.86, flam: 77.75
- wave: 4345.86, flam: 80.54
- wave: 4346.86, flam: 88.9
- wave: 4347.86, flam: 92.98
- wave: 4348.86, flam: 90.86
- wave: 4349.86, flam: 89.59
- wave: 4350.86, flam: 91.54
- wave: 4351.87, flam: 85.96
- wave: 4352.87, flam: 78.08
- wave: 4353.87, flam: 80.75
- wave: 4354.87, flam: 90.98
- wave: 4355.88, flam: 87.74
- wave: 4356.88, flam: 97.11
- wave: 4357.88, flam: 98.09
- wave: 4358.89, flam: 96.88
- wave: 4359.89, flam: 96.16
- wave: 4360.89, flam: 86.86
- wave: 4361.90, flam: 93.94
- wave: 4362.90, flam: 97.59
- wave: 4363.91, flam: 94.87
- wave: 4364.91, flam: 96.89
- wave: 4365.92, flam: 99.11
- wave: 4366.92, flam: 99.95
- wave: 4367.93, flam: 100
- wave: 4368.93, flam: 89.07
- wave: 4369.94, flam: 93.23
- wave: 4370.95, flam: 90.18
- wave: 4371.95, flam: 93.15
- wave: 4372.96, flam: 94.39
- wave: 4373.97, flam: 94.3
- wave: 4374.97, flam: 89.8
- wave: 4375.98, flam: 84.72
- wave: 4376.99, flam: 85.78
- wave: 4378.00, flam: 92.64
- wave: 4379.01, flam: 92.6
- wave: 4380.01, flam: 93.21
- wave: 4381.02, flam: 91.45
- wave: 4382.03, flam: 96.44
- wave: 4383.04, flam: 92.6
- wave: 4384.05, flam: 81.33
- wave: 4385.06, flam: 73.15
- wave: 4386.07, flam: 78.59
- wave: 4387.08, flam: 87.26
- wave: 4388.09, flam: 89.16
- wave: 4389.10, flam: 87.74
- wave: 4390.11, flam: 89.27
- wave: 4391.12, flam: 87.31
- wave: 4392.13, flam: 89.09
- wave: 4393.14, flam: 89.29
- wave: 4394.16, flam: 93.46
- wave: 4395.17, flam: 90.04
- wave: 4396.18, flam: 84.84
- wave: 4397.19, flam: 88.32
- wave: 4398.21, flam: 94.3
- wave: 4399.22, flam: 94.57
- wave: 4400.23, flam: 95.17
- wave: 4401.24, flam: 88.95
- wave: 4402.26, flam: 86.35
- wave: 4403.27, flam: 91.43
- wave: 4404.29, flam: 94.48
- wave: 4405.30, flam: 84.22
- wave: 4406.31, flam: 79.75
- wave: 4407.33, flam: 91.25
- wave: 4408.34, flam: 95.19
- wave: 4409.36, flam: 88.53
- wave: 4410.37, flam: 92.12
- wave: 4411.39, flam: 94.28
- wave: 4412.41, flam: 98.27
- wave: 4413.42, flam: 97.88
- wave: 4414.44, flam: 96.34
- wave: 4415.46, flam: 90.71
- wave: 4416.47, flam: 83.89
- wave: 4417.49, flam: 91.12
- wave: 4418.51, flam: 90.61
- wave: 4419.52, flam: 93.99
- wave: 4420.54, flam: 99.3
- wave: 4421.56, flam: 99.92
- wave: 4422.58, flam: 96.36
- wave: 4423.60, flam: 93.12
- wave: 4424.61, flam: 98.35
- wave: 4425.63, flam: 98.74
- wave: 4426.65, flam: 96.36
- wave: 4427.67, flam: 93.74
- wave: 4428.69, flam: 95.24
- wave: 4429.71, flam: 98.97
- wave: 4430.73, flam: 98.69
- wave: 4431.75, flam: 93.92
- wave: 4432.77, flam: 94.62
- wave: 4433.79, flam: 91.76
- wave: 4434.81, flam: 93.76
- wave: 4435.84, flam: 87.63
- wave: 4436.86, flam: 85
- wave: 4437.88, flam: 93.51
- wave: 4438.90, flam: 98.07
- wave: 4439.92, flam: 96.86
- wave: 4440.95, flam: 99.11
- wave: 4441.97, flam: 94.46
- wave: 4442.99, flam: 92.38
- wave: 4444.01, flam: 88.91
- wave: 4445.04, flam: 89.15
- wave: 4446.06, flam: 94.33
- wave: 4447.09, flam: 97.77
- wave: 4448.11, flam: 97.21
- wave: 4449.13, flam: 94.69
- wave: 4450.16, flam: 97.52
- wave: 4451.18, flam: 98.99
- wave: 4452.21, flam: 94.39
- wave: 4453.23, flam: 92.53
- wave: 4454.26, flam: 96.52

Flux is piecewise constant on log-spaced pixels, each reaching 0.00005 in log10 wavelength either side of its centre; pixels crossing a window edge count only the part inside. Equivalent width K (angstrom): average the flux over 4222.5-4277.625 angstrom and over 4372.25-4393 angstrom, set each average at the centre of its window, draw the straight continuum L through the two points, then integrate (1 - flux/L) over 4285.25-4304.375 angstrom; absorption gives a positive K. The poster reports 2.0 angstrom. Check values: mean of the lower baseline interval 88.8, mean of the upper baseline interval 88.6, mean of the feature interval 79.5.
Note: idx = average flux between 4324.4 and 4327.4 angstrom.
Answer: 77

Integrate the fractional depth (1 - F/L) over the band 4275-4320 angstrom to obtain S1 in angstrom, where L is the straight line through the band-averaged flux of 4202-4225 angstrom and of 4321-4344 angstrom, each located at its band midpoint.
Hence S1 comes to 2.25 angstrom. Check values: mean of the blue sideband 92.5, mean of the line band 81.2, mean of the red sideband 82.6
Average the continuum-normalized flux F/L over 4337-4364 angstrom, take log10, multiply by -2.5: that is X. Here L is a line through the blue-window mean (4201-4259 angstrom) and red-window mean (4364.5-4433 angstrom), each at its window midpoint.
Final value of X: 0.096 mag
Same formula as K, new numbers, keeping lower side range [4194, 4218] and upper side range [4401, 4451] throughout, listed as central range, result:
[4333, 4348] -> 2.4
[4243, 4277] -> 1.3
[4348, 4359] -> 0.4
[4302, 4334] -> 3.6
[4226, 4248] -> 0.9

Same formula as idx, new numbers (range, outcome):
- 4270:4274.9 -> 83.7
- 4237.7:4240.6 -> 89.7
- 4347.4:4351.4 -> 91.1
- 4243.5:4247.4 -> 92.6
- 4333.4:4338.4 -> 90.9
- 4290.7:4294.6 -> 80.4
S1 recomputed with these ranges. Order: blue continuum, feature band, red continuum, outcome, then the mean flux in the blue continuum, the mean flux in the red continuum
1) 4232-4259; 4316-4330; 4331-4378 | -0.2 angstrom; 90.7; 87.6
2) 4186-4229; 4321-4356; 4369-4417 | 2.5 angstrom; 90.7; 90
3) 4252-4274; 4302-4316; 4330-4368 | 2.5 angstrom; 89.6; 86.8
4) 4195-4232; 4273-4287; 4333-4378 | 0.1 angstrom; 90.1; 87.4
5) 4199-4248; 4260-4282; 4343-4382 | 0.5 angstrom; 90.2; 90.7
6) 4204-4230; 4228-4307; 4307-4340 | 0.7 angstrom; 89.7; 84.4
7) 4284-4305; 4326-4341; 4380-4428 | -0.1 angstrom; 80.1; 91.1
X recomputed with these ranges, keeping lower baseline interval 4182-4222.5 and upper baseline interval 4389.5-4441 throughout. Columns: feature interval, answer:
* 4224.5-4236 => 0.077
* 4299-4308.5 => 0.272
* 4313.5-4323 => 0.021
